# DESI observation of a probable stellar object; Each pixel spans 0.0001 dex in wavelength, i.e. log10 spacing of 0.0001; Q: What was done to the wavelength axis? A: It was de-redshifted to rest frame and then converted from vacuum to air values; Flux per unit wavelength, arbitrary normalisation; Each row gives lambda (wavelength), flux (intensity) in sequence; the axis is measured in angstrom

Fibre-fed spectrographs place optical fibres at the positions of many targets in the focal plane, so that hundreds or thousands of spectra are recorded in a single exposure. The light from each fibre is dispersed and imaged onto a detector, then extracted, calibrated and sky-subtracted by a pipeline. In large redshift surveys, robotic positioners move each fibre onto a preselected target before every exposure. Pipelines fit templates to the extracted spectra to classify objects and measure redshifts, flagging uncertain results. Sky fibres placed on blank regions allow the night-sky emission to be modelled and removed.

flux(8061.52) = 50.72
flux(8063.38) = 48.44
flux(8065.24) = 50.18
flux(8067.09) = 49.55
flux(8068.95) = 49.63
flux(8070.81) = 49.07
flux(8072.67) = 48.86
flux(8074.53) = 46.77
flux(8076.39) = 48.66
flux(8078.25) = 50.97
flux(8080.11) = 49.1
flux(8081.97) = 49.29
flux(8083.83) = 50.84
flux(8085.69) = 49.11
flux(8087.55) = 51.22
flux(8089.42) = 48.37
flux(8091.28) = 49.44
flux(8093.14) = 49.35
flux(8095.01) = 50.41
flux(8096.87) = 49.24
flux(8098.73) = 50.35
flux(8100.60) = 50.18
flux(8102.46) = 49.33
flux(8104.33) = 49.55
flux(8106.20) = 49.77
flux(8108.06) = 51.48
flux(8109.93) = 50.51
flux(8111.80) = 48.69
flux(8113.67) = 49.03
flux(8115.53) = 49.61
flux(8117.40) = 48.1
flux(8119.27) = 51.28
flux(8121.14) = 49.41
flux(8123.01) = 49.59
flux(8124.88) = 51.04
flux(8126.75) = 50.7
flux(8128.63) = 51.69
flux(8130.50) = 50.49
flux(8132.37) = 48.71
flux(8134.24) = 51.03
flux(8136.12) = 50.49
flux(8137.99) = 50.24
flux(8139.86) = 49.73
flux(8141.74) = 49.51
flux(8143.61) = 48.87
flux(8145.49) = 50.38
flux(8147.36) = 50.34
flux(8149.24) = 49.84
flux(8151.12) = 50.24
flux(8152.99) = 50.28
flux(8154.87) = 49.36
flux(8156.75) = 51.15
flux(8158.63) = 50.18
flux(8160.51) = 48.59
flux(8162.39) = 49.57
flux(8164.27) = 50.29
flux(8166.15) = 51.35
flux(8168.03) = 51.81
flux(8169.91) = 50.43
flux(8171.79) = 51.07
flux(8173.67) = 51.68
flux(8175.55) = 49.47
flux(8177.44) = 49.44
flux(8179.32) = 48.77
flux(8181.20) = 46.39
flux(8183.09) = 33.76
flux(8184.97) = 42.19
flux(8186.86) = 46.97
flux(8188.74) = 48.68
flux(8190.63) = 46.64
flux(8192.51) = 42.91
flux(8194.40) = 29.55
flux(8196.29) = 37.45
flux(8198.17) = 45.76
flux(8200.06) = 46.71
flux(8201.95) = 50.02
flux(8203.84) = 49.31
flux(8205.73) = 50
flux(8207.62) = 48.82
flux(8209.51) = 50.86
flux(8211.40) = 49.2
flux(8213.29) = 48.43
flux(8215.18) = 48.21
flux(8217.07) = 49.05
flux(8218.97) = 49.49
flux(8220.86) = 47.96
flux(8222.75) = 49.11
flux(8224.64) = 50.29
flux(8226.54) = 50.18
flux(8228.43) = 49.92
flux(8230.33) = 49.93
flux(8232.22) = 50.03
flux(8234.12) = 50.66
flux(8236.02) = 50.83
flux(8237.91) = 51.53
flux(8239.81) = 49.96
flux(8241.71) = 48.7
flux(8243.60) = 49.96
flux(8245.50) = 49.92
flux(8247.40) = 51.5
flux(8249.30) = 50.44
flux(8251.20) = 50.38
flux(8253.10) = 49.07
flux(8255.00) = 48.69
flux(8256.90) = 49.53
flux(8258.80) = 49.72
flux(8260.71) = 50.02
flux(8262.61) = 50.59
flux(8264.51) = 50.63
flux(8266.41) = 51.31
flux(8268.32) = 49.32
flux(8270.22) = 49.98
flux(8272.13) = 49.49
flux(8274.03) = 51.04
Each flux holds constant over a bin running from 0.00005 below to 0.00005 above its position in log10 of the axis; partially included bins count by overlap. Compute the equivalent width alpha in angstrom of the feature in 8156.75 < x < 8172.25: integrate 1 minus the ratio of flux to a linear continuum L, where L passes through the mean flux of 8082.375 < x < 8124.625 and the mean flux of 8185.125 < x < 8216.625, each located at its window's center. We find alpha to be -1.0 angstrom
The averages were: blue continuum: 49.8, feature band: 50.4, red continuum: 46.2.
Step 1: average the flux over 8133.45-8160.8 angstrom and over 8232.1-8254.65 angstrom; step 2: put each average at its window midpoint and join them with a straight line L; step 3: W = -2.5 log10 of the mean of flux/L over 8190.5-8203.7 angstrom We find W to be 0.17 mag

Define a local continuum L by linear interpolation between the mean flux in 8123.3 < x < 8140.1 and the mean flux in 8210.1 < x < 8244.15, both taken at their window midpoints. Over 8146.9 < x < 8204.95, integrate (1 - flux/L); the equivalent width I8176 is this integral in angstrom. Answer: 3.1 angstrom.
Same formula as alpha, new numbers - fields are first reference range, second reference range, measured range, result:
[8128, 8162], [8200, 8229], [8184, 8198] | 2.07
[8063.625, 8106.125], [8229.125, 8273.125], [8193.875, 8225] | 1.68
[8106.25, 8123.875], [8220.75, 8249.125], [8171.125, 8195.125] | 2.25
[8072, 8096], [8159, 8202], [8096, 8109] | -0.30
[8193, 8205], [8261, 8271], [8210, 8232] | -1.80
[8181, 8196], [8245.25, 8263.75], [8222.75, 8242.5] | -1.23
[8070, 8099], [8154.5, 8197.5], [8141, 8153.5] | -0.60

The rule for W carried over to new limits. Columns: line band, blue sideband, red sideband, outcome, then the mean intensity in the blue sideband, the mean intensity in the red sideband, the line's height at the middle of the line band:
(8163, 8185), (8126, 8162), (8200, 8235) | 0.03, 50.1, 49.4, 49.8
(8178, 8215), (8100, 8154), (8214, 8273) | 0.10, 50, 49.9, 49.9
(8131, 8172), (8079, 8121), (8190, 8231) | -0.03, 49.7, 47.3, 48.6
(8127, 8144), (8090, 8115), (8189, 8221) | -0.03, 49.8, 46.5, 48.7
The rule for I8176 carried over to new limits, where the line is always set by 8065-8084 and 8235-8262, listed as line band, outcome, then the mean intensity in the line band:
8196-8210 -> 0.6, 47.7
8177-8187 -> 1.1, 44.2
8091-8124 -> -0.2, 49.8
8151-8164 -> -0.1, 49.9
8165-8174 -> -0.3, 51.2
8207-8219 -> 0.2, 49.1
